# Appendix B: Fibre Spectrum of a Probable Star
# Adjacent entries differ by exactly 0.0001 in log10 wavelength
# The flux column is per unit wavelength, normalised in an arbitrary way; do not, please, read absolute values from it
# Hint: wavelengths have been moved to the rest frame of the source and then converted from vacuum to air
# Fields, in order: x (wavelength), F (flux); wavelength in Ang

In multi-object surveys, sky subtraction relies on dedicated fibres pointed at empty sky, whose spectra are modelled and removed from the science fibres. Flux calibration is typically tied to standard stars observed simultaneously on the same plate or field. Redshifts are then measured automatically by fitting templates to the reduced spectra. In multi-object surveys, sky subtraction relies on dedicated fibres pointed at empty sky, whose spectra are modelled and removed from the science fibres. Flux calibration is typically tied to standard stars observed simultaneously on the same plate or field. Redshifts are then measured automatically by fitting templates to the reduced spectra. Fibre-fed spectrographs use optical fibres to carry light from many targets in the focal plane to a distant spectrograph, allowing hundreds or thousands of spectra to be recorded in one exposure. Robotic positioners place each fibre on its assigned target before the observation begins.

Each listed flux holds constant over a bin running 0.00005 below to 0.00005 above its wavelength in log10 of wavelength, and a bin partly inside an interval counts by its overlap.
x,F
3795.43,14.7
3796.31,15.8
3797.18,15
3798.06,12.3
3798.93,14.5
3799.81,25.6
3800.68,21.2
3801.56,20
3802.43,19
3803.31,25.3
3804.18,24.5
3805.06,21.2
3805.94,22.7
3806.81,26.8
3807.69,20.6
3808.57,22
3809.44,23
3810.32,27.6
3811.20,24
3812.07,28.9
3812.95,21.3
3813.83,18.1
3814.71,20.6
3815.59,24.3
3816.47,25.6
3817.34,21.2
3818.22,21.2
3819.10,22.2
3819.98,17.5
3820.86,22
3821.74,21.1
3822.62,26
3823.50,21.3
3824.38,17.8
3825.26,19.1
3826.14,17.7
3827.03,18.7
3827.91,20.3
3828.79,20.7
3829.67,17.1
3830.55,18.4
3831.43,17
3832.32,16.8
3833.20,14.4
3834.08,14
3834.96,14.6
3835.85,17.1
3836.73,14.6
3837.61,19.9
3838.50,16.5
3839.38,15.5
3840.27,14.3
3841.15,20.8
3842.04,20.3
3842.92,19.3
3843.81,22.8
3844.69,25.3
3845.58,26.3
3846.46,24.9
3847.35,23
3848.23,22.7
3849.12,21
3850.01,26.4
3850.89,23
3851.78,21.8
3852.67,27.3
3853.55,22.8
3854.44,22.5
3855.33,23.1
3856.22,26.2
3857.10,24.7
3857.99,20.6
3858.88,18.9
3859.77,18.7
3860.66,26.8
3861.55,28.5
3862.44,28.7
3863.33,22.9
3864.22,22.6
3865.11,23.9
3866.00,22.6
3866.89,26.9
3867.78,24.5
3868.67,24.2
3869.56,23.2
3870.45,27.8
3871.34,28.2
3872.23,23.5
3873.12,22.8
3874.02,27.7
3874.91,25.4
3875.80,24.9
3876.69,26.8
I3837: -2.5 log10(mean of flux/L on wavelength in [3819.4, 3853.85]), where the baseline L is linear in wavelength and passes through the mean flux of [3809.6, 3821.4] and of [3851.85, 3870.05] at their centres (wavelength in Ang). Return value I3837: 0.16 mag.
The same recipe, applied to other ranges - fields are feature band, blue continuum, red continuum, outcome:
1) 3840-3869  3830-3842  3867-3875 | -0.110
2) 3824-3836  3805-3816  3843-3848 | 0.334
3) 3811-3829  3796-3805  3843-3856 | -0.015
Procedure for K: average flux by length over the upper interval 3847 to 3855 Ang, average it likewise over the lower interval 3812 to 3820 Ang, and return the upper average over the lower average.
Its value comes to 1.06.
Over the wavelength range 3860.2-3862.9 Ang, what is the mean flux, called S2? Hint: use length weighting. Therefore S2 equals 27.9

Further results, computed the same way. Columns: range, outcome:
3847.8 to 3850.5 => 23.4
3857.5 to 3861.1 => 21.3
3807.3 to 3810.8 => 23.3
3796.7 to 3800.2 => 16.7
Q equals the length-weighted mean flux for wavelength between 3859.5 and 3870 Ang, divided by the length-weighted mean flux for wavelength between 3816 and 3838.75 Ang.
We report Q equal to 1.29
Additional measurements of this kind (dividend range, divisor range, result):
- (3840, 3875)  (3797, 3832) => 1.12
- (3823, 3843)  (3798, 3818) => 0.79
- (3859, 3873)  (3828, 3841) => 1.48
